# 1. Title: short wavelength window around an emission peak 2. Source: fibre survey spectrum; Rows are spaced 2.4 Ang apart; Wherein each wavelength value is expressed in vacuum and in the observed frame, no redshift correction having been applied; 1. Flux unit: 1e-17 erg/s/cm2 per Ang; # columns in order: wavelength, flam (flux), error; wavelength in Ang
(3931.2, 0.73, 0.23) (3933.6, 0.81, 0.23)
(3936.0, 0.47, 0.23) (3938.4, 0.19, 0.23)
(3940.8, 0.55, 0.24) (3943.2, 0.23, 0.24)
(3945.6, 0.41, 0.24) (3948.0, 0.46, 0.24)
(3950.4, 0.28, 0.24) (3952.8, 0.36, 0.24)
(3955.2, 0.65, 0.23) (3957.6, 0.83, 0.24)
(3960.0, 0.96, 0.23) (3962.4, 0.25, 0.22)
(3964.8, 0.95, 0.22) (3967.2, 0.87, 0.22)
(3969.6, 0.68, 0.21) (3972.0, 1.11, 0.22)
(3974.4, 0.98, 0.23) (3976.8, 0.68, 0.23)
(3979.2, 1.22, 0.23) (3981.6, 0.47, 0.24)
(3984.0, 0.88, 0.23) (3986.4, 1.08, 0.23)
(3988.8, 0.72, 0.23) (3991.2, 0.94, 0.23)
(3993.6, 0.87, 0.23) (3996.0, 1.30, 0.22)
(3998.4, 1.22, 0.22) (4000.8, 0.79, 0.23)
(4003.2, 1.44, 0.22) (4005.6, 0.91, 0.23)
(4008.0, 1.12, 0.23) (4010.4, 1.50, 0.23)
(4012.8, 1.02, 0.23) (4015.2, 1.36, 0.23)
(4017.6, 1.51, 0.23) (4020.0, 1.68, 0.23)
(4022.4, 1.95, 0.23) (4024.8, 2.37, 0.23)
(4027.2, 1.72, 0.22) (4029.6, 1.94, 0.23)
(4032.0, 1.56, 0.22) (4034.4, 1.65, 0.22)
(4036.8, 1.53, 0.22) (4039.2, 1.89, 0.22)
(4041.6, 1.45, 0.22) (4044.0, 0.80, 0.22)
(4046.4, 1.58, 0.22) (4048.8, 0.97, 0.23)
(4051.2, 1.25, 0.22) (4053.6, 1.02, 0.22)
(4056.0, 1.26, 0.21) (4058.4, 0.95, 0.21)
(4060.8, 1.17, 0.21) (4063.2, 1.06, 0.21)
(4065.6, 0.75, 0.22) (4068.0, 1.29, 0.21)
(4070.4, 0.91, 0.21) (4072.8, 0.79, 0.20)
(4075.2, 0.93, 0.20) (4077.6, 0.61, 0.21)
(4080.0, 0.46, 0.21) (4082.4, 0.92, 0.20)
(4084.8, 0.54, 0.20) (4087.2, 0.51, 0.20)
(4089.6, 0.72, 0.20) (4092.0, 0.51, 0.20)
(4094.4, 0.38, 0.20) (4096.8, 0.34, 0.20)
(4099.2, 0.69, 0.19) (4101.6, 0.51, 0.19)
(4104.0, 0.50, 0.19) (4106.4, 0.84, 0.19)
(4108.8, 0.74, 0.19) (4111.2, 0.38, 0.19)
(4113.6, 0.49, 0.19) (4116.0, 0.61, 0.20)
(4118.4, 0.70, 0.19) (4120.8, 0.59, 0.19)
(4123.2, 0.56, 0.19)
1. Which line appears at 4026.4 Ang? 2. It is C IV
